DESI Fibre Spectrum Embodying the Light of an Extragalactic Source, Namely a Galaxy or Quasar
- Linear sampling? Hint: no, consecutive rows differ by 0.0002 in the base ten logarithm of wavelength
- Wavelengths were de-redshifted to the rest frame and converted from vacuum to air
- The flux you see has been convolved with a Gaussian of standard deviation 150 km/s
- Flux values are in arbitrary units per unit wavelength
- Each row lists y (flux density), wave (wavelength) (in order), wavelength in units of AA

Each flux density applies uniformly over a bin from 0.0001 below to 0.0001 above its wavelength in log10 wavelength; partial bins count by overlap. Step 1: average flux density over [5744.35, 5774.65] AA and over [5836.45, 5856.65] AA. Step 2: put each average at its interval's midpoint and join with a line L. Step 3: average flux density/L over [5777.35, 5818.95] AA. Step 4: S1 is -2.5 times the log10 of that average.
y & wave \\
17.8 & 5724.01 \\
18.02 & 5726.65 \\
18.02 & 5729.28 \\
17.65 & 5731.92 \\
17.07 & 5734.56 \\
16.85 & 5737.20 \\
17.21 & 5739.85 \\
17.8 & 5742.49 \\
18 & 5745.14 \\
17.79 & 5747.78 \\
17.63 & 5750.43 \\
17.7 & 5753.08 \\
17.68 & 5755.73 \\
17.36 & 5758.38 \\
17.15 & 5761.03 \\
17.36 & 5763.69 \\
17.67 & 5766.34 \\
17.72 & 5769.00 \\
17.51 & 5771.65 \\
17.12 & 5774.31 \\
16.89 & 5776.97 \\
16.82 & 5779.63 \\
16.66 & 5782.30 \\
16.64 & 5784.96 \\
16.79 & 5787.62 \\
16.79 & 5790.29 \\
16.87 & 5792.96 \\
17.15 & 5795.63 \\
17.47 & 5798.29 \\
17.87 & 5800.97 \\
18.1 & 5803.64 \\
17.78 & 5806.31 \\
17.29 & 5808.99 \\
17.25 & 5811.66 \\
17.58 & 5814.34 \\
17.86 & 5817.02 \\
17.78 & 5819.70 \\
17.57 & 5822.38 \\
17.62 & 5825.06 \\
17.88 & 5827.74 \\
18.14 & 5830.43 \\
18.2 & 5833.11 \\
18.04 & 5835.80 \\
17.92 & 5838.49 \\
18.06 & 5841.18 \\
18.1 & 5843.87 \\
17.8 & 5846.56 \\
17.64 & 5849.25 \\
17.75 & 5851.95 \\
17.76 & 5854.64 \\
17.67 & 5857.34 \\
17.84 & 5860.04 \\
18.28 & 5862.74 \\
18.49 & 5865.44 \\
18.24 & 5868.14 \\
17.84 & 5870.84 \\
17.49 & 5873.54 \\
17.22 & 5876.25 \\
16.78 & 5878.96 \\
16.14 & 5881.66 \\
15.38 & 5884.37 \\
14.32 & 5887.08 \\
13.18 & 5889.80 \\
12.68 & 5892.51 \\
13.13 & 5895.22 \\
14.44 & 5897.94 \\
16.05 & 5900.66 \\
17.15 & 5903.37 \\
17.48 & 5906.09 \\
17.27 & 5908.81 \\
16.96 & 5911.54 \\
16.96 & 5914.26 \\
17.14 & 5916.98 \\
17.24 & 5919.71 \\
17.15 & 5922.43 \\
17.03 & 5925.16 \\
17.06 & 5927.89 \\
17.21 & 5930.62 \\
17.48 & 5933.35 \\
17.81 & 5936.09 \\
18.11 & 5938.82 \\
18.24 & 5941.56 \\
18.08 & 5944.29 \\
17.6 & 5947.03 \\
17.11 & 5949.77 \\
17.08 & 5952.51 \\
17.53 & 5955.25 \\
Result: 0.03 mag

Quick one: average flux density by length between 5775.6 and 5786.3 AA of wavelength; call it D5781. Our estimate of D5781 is 16.8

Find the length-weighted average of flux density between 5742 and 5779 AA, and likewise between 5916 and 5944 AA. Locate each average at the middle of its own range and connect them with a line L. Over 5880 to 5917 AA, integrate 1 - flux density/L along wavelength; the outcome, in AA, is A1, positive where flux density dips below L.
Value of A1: 4.1 AA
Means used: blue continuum 17.5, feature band 15.5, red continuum 17.5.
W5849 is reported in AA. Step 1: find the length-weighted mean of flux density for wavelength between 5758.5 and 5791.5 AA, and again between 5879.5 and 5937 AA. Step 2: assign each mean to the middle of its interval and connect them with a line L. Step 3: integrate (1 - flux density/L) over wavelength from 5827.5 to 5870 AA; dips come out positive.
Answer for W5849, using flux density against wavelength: -3.62 AA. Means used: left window 17.1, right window 16.2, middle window 18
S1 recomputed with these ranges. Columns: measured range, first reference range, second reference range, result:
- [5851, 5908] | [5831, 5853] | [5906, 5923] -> 0.071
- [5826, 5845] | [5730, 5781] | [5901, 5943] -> -0.040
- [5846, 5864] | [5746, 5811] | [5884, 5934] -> -0.077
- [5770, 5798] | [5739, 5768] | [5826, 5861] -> 0.046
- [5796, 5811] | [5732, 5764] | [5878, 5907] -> -0.069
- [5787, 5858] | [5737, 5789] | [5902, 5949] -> -0.019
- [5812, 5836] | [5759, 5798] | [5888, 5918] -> -0.079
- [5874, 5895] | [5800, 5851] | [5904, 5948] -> 0.166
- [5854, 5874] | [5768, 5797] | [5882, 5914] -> -0.138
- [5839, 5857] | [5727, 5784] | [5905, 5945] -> -0.027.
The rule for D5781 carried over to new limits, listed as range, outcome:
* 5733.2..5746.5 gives 17.4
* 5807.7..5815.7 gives 17.4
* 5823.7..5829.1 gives 17.7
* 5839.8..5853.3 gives 17.9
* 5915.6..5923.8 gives 17.2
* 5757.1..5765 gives 17.3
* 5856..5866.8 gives 18.1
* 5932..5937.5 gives 17.6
